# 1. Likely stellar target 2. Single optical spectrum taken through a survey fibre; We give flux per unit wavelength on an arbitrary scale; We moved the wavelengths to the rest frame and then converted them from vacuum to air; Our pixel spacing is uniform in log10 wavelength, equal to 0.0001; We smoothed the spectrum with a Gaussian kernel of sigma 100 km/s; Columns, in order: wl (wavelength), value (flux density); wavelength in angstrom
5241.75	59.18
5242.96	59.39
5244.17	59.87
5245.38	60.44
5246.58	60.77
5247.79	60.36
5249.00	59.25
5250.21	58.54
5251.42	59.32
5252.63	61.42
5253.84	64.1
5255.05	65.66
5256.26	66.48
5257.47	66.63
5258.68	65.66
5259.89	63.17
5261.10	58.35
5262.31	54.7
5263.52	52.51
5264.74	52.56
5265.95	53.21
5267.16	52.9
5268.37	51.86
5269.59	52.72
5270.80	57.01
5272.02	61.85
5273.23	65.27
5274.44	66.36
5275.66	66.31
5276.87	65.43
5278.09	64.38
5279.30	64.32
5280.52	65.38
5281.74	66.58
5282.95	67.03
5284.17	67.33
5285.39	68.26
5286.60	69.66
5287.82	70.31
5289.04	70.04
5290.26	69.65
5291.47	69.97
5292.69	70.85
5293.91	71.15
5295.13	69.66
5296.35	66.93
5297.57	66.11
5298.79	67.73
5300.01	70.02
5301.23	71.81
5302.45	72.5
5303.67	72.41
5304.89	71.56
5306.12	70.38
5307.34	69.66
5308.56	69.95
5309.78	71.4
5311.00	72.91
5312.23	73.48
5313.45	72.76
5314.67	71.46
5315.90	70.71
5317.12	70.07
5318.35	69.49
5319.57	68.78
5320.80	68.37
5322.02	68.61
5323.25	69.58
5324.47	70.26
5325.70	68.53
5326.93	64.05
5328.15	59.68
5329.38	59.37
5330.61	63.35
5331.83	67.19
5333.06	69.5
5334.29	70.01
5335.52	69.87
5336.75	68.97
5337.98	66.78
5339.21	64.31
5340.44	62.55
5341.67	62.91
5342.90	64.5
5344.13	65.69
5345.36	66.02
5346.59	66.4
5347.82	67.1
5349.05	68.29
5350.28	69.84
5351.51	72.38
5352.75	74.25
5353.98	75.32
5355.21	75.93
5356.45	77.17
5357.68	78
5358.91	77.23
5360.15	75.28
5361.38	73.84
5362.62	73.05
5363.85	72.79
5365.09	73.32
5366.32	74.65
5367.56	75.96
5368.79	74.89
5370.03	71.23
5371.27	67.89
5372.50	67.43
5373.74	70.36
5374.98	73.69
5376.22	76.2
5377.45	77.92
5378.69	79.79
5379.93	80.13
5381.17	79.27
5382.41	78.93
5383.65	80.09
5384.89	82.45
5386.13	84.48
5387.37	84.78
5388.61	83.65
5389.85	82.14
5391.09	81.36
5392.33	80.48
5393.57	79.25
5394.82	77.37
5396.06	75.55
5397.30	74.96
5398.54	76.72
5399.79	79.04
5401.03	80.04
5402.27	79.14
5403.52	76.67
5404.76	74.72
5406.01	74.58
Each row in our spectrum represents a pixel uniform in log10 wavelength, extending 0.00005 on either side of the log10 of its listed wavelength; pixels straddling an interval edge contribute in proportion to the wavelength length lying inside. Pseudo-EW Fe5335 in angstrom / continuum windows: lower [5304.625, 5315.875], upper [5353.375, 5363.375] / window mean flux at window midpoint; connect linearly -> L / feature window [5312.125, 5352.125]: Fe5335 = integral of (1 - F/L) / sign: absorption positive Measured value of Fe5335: 3.17 angstrom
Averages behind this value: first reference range 71.4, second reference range 75.7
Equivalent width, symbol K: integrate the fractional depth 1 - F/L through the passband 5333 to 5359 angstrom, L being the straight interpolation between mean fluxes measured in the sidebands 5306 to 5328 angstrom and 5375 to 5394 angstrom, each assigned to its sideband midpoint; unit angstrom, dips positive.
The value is 1.7 angstrom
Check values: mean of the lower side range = 69.8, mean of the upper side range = 80.6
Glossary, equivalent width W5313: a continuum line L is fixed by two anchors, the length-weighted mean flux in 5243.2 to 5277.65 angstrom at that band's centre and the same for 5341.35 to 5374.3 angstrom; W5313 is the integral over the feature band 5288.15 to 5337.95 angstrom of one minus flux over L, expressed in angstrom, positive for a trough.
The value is -2.2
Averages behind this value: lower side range 60.1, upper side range 71.6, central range 69.2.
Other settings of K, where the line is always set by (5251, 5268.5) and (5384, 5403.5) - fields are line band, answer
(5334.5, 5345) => 0.9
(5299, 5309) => -0.7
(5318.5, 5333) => 0.7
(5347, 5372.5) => 0.5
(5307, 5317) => -0.6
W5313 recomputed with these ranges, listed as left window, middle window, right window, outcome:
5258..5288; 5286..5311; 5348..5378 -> -2.0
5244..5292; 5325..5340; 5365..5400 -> 1.0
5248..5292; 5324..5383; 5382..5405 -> 2.6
